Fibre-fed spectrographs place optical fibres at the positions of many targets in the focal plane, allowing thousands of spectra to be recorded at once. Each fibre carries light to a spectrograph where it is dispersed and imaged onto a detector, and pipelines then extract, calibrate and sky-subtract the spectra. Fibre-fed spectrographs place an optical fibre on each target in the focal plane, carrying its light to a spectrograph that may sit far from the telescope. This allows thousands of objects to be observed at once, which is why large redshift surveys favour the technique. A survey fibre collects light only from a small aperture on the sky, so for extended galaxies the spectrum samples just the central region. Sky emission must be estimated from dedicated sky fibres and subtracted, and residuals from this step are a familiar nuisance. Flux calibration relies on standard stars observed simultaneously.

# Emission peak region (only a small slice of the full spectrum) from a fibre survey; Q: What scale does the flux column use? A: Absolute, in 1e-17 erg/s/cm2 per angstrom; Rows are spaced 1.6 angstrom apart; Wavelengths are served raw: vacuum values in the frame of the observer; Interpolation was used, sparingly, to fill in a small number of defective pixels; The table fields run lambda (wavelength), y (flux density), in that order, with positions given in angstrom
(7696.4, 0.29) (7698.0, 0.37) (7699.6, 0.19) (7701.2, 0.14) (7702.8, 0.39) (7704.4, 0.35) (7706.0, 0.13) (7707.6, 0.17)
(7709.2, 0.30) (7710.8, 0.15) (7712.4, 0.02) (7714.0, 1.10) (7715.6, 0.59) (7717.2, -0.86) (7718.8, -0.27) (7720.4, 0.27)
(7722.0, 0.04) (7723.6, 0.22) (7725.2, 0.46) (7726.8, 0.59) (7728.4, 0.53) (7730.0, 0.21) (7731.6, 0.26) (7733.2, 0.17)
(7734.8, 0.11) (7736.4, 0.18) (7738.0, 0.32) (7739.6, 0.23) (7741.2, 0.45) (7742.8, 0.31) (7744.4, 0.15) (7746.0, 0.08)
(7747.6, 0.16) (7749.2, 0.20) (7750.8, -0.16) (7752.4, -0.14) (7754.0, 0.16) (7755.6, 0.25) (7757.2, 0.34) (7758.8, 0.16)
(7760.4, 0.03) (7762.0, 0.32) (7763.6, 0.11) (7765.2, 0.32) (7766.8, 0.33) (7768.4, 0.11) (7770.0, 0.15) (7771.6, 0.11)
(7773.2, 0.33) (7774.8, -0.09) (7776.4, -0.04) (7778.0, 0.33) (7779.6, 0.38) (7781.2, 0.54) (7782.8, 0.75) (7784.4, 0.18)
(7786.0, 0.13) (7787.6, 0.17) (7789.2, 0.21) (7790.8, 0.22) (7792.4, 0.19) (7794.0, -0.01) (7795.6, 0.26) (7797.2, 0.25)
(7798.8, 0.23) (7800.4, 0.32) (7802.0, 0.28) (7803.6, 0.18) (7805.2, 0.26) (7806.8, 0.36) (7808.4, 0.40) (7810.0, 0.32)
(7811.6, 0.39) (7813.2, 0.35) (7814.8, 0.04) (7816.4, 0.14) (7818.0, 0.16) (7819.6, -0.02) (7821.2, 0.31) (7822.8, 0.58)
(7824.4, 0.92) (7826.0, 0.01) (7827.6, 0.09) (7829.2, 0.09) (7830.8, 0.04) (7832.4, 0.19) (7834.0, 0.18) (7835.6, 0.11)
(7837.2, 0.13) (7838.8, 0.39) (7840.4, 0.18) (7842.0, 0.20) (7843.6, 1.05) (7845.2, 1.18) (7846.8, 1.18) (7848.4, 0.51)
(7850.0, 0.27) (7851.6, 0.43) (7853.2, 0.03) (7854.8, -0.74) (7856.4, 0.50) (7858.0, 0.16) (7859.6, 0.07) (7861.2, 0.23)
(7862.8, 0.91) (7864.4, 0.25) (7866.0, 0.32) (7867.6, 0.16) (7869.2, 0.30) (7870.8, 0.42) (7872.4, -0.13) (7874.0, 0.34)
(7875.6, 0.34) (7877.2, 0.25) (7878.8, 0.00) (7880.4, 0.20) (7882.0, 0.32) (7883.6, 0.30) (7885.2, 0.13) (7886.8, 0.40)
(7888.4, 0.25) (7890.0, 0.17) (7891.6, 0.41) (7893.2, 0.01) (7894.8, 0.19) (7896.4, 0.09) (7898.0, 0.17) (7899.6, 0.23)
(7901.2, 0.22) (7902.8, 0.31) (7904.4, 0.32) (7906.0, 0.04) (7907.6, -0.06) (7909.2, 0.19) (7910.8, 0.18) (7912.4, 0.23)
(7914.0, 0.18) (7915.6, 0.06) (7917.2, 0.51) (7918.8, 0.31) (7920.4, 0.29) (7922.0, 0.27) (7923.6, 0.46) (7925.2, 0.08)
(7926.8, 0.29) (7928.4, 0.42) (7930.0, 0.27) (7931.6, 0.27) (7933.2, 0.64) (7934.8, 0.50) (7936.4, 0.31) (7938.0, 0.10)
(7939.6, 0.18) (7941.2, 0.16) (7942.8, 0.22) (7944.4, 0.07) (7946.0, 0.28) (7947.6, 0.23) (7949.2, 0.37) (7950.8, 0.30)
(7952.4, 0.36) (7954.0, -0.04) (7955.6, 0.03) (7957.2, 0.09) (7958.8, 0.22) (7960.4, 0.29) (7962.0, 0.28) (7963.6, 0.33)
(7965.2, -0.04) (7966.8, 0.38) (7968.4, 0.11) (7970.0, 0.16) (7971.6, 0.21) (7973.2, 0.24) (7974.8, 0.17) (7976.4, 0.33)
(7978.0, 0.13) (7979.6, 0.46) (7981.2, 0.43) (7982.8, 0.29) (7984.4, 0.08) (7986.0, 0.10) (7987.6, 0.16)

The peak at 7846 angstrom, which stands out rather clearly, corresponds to H-beta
